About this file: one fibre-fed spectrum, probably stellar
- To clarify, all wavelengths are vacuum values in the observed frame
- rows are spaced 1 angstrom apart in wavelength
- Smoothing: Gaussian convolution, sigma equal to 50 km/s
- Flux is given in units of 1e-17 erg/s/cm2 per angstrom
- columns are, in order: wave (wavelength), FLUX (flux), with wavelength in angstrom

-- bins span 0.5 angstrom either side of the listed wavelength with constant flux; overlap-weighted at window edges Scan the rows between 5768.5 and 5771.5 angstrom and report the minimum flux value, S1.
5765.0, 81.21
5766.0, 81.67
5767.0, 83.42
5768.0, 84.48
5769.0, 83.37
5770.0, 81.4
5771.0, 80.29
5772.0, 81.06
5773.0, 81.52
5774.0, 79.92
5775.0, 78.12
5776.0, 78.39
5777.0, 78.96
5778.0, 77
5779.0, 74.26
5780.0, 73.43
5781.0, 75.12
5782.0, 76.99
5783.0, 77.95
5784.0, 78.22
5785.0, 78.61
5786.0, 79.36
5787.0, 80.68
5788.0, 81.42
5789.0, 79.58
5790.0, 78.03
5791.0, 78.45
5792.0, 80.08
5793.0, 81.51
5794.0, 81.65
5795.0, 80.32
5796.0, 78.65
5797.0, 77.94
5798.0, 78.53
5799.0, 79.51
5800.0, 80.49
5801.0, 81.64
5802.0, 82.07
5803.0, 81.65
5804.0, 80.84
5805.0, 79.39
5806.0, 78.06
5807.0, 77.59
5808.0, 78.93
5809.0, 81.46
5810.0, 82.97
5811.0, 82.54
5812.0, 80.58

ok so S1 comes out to 80.29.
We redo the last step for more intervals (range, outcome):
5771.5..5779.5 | 74.26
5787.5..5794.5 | 78.03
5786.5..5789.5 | 79.58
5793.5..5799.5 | 77.94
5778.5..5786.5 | 73.43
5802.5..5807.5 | 77.59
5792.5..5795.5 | 80.32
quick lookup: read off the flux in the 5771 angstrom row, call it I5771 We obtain 80.29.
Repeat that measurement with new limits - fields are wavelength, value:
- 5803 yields 81.65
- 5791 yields 78.45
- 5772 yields 81.06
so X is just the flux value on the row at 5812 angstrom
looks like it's 80.58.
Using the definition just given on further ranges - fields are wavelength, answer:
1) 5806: 78.06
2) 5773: 81.52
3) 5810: 82.97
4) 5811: 82.54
